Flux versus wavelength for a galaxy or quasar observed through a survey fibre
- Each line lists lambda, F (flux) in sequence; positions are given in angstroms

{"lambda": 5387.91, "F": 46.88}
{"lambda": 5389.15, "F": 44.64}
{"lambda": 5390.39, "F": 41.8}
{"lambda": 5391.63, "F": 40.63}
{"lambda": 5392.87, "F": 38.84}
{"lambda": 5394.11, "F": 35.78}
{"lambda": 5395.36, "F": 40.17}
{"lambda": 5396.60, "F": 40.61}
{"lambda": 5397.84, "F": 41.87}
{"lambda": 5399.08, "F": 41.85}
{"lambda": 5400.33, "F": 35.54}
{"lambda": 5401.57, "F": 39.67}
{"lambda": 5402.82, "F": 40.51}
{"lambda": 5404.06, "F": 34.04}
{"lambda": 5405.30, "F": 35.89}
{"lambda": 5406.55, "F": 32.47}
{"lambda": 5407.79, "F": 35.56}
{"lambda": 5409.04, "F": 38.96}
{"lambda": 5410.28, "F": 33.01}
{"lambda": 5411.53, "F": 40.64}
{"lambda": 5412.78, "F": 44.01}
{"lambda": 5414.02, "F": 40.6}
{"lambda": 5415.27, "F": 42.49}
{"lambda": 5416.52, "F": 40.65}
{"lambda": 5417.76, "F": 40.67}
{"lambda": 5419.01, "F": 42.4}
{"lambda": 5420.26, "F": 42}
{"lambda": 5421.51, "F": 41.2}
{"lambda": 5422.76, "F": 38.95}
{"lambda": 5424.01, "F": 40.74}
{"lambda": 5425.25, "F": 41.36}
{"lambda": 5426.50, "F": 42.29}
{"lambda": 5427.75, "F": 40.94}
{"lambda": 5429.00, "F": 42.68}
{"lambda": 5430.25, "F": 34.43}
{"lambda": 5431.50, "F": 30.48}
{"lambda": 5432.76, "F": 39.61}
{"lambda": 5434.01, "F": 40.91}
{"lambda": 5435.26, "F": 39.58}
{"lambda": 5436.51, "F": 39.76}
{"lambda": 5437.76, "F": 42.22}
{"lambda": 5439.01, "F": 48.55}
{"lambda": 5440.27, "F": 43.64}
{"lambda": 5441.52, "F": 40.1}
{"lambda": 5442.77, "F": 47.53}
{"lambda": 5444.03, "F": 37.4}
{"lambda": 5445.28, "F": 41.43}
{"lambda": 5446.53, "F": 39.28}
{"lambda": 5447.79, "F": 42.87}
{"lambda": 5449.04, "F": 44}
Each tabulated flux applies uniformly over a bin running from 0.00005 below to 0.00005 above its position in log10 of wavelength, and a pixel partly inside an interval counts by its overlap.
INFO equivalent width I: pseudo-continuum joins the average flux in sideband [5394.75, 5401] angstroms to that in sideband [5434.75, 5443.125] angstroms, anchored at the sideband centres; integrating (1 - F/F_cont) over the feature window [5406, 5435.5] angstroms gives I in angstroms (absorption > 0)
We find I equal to 1.6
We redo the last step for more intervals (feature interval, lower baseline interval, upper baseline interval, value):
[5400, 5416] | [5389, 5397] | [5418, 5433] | 0.8 angstroms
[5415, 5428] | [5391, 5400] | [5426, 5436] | -0.7 angstroms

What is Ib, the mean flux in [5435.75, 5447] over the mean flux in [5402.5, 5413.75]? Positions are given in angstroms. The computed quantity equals 1.13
